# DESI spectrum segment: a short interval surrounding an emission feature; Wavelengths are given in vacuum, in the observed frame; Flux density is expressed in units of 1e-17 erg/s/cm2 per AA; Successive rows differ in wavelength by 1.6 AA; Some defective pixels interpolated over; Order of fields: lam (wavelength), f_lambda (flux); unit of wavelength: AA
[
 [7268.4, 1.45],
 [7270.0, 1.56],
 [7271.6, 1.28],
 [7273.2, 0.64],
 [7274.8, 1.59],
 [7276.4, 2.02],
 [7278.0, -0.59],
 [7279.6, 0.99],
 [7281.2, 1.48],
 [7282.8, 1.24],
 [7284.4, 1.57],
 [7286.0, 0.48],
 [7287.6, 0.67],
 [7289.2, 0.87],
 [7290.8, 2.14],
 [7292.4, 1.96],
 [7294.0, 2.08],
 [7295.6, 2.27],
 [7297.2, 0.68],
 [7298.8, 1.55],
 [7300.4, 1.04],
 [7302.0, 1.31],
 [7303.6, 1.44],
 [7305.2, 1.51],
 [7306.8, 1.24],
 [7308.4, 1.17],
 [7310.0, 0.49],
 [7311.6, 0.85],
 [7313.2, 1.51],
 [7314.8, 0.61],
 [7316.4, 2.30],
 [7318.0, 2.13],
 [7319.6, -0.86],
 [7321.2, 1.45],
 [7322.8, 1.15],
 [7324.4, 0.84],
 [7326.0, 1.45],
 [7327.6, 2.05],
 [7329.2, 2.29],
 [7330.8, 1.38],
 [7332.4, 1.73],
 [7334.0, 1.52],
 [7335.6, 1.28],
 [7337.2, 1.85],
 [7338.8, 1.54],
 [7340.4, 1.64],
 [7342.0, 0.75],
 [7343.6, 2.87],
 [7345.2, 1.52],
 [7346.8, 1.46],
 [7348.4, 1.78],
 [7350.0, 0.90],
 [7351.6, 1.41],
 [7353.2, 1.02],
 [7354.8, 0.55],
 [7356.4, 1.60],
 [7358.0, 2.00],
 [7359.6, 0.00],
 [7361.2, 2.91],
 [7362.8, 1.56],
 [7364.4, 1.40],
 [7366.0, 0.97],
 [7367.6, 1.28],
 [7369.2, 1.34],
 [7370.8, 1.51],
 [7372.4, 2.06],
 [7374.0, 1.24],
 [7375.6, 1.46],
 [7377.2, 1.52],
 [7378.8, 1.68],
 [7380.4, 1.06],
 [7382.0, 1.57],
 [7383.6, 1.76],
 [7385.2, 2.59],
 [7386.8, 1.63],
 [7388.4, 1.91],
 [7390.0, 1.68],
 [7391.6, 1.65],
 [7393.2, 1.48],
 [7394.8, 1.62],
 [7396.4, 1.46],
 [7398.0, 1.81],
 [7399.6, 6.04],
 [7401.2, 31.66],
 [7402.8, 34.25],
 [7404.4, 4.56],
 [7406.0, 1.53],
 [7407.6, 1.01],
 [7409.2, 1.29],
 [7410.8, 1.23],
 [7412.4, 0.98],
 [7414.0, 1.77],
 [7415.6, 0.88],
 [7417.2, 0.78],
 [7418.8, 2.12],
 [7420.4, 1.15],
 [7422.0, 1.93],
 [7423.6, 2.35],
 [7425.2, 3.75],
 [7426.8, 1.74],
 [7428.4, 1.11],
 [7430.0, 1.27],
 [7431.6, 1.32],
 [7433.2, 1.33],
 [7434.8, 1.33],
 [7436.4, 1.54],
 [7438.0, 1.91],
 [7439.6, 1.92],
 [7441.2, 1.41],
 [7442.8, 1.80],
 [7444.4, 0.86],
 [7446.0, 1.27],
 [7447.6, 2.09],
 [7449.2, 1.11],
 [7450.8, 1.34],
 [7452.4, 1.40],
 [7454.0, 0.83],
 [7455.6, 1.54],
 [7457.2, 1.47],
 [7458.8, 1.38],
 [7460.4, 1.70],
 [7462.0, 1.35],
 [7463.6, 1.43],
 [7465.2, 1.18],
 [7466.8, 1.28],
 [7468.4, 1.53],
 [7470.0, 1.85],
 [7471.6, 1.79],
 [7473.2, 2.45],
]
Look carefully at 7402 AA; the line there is H-alpha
